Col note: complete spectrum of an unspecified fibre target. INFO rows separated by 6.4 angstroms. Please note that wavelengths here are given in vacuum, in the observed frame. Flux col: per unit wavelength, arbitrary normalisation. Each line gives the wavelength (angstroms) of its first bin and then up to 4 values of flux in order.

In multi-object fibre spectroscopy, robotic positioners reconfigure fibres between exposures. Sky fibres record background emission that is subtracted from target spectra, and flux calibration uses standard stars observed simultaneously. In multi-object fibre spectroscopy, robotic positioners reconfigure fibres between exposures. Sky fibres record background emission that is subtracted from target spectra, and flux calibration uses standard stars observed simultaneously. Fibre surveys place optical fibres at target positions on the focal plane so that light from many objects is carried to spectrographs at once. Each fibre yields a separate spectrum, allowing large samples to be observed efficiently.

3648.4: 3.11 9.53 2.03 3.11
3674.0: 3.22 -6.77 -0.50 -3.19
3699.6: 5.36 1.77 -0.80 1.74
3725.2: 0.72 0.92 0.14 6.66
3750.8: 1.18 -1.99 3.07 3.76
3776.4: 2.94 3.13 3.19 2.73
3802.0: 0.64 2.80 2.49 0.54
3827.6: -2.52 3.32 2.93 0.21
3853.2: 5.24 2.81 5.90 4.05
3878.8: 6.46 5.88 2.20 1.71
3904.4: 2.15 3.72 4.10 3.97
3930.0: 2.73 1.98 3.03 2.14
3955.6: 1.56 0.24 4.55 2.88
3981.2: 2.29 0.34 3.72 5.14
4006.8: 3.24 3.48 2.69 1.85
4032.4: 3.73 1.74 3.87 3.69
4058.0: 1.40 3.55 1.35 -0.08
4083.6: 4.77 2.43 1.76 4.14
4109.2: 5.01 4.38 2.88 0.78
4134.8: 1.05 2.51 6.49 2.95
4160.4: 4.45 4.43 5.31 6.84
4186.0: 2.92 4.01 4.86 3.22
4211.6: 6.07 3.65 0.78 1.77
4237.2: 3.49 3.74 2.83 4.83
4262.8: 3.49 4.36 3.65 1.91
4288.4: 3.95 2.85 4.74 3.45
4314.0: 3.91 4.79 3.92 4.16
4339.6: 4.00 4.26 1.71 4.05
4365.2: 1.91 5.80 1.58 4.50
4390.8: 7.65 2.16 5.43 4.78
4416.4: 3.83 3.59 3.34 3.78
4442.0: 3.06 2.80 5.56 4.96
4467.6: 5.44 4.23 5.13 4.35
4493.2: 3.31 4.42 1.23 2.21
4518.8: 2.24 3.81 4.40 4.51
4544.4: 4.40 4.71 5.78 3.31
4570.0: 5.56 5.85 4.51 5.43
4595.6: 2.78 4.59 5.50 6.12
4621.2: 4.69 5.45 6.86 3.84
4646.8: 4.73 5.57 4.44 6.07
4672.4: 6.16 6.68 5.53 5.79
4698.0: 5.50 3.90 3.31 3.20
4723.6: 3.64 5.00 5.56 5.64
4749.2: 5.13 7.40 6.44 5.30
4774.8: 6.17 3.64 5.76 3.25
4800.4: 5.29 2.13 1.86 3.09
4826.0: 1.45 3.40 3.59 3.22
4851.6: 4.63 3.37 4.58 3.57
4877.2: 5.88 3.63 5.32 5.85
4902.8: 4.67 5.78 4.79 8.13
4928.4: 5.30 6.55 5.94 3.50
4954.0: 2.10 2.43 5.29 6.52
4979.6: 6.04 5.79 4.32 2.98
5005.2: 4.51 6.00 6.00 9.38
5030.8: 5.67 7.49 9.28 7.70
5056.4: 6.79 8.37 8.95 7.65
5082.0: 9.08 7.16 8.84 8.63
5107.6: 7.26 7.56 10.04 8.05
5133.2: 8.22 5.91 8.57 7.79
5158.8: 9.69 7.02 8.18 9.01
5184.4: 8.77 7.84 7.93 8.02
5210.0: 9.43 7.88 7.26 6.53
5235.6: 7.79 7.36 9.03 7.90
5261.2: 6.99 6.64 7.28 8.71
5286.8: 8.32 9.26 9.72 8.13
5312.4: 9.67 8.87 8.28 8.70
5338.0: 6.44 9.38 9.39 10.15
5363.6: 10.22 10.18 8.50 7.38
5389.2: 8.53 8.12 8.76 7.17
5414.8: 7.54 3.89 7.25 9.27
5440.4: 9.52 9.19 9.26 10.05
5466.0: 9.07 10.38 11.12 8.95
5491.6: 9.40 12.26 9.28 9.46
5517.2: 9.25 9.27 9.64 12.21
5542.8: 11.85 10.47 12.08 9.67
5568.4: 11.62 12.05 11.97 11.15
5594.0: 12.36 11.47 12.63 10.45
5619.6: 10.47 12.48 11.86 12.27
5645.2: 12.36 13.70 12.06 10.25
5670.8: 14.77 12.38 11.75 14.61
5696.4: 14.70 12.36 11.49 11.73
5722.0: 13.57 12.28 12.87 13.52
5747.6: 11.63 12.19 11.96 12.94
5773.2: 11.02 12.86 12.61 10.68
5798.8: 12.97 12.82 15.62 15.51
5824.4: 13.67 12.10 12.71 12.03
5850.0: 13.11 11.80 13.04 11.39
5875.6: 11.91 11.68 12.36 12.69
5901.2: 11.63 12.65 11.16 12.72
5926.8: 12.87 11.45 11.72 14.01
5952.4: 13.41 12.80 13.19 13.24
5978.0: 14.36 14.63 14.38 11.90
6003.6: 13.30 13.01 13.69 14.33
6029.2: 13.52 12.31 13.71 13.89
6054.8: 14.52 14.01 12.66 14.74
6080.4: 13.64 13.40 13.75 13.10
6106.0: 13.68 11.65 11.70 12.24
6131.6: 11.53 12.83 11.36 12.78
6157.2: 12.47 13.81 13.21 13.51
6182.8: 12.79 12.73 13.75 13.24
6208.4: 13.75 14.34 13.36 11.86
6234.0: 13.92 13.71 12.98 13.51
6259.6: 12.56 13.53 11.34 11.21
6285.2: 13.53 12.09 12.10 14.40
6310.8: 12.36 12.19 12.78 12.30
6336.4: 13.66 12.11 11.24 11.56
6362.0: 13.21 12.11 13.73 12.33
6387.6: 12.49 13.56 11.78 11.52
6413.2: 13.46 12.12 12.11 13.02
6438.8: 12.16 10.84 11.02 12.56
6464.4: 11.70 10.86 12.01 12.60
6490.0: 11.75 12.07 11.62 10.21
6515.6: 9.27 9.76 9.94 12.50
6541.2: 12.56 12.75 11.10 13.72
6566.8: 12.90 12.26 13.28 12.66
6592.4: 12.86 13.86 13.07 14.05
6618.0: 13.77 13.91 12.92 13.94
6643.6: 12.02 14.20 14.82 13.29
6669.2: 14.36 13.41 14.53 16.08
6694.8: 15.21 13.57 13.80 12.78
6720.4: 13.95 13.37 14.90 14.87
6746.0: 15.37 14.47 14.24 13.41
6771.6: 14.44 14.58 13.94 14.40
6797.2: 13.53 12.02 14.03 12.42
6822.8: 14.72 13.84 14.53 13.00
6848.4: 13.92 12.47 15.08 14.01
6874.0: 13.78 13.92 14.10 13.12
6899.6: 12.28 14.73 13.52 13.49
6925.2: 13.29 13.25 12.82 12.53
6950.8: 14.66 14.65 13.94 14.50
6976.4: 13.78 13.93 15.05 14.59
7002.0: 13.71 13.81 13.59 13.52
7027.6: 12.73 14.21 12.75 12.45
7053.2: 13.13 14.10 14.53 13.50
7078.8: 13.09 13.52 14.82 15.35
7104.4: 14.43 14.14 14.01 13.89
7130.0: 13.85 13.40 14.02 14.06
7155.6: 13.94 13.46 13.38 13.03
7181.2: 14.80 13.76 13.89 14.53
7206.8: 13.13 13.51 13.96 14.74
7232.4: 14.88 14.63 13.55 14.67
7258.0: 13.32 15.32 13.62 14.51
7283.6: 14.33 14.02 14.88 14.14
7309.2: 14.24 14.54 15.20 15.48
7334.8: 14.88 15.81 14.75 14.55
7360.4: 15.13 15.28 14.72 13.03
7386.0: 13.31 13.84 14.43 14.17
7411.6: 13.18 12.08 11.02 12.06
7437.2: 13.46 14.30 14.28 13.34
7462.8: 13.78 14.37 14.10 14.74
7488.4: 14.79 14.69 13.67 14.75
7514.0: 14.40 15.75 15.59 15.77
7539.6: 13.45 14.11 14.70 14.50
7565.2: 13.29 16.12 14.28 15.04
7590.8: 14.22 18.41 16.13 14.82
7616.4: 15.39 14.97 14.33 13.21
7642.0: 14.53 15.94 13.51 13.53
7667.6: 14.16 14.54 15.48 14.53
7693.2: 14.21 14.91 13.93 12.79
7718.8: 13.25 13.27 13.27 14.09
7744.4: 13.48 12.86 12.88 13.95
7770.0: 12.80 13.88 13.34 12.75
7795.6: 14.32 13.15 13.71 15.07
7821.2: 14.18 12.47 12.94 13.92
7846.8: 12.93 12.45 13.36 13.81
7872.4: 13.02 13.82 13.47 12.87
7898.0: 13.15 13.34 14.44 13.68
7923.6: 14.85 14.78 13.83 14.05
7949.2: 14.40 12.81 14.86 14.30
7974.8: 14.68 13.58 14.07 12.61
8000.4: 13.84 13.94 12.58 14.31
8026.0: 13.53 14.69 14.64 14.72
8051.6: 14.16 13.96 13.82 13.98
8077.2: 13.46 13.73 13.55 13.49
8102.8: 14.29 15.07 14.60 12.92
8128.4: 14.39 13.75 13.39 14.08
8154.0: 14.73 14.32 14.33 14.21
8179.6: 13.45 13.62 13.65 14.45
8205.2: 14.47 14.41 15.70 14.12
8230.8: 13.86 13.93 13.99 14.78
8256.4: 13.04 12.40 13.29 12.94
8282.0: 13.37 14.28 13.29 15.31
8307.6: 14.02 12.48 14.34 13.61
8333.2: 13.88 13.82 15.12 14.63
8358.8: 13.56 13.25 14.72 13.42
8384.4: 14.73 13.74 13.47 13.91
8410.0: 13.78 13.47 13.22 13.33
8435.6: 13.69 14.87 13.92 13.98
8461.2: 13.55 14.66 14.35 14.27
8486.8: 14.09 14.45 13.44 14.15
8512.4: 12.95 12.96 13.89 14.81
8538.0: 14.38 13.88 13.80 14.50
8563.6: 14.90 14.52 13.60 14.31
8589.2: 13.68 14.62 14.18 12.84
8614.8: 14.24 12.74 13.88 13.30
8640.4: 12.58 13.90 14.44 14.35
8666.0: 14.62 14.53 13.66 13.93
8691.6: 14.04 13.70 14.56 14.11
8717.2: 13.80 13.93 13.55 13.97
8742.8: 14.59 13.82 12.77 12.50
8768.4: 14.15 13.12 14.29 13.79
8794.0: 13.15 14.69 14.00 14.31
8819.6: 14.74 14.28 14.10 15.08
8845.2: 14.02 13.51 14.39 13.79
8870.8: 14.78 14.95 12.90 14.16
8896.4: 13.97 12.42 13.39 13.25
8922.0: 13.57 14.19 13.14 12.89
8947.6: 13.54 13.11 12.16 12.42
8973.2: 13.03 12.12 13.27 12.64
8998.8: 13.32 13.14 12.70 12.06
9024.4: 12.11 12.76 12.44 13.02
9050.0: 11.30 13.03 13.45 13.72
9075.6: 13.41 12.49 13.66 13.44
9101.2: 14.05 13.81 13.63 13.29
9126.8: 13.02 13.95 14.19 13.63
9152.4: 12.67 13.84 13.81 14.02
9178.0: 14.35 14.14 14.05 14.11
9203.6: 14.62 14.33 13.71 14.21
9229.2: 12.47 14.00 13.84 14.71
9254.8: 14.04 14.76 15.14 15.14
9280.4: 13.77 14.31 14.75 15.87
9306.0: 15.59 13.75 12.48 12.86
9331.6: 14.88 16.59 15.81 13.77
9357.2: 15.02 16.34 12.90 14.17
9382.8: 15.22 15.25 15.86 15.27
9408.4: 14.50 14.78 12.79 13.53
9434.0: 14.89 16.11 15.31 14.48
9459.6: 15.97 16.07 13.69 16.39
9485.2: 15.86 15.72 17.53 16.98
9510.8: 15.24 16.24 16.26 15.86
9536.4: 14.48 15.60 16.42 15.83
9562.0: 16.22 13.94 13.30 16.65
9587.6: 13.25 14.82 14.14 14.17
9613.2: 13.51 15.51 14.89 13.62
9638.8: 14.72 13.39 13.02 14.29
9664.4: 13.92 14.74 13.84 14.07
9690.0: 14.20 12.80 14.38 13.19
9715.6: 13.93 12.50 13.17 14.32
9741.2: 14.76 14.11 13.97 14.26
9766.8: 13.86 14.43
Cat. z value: 0.26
